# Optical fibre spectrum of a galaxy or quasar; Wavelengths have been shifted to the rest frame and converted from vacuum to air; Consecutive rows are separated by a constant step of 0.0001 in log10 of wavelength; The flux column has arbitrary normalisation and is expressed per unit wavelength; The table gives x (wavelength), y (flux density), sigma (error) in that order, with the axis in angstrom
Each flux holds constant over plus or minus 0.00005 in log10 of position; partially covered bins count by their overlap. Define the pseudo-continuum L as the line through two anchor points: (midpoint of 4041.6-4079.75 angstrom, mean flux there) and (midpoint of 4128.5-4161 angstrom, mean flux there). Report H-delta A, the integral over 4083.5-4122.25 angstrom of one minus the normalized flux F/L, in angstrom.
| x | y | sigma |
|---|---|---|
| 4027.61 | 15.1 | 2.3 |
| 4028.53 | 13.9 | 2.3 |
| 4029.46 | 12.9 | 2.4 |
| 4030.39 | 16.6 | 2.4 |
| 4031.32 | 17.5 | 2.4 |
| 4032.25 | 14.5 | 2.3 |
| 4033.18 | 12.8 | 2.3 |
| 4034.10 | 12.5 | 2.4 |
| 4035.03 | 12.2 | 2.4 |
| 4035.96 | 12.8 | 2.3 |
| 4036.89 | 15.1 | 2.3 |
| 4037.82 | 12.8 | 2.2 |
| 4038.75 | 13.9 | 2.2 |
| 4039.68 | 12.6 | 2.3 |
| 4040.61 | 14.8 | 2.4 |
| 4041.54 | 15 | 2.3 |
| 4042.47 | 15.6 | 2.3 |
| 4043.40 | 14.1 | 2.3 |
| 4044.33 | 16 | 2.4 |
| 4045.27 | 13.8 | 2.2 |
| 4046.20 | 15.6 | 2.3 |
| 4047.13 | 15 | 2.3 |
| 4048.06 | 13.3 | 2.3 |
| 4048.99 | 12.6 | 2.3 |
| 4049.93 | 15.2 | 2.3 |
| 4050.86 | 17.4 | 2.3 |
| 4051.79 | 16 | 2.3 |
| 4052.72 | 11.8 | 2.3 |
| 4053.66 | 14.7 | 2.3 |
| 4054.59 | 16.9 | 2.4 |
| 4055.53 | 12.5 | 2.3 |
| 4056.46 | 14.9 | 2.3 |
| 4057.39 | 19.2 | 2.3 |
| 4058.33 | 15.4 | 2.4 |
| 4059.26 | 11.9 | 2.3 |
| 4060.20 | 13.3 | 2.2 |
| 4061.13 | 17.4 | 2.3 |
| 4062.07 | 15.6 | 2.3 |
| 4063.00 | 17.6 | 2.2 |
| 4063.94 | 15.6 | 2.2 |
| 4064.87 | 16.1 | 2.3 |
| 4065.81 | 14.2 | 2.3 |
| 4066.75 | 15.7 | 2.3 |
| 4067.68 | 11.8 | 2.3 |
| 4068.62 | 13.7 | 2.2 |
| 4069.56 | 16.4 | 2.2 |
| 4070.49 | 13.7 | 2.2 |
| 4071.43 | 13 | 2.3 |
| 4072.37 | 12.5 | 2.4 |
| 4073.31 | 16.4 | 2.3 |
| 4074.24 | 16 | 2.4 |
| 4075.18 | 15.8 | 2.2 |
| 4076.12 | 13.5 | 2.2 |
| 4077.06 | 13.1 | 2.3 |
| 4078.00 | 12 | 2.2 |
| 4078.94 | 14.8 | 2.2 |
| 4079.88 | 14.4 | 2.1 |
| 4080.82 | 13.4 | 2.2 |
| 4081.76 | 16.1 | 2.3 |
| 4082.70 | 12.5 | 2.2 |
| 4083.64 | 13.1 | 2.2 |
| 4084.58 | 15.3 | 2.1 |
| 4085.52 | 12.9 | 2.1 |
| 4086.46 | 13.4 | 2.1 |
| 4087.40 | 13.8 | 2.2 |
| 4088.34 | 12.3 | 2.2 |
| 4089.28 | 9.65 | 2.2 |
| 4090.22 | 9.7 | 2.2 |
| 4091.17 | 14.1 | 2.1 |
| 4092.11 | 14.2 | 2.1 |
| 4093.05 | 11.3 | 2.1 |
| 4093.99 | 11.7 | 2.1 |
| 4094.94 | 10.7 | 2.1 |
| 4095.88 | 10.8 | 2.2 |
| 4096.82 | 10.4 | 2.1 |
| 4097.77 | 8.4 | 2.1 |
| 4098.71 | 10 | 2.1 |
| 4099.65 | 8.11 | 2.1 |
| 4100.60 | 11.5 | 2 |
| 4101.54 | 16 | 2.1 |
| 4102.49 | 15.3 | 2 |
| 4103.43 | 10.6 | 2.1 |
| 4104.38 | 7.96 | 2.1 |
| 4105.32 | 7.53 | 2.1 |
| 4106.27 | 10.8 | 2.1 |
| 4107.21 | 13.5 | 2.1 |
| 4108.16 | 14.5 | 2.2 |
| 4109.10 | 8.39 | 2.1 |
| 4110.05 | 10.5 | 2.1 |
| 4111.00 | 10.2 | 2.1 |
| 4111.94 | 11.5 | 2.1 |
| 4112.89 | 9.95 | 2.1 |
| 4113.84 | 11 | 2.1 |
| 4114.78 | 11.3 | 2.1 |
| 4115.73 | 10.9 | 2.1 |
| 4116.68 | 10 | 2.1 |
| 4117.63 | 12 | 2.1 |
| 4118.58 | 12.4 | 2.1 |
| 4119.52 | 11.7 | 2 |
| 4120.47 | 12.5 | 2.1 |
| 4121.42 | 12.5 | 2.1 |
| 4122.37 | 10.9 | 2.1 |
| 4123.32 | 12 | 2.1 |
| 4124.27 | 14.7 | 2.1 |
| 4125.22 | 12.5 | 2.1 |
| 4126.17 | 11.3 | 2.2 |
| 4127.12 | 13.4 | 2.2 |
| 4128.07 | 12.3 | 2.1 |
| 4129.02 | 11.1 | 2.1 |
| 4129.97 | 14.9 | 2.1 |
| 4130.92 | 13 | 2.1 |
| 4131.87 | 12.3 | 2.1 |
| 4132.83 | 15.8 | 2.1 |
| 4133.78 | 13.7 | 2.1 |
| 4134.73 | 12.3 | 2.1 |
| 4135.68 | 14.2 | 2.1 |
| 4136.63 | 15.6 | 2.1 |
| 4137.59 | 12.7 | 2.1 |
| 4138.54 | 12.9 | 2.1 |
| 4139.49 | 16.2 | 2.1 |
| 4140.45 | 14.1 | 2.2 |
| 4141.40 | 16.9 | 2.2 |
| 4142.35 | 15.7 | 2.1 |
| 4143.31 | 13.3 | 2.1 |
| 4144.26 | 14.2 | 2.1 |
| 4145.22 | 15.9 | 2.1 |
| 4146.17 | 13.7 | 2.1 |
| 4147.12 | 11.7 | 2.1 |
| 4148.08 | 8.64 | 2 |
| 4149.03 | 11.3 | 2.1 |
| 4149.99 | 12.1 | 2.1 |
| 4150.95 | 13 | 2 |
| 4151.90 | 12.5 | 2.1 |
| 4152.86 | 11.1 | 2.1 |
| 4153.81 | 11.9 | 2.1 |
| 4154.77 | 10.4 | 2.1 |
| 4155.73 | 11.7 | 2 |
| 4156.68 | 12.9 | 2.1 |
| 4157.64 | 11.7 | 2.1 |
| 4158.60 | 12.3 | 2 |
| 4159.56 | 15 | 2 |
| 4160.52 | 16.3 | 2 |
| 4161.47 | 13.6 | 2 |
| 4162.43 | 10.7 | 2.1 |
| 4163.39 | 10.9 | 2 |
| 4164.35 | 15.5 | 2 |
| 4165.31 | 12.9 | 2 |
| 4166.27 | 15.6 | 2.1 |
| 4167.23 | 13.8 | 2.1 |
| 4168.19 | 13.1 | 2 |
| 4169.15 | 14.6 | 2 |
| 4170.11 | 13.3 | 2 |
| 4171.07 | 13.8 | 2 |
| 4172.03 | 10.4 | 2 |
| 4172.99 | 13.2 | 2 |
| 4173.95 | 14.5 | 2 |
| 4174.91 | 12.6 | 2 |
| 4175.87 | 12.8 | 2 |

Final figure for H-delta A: 6.9 angstrom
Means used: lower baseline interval 14.7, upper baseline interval 13.3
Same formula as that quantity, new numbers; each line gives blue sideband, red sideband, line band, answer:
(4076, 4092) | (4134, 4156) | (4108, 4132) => 2.5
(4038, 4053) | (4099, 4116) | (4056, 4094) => -3.5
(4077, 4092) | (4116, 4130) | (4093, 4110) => 2.4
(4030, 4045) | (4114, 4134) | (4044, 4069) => -1.9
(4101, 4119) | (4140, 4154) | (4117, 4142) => -2.0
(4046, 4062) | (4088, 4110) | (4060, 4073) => -0.9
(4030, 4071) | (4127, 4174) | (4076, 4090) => 0.9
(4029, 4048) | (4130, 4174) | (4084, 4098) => 1.9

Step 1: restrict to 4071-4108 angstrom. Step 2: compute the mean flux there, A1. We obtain 12.5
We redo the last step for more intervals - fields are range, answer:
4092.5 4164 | 12.2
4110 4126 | 11.6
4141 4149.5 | 13.5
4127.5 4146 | 14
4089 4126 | 11.3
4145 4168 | 12.7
